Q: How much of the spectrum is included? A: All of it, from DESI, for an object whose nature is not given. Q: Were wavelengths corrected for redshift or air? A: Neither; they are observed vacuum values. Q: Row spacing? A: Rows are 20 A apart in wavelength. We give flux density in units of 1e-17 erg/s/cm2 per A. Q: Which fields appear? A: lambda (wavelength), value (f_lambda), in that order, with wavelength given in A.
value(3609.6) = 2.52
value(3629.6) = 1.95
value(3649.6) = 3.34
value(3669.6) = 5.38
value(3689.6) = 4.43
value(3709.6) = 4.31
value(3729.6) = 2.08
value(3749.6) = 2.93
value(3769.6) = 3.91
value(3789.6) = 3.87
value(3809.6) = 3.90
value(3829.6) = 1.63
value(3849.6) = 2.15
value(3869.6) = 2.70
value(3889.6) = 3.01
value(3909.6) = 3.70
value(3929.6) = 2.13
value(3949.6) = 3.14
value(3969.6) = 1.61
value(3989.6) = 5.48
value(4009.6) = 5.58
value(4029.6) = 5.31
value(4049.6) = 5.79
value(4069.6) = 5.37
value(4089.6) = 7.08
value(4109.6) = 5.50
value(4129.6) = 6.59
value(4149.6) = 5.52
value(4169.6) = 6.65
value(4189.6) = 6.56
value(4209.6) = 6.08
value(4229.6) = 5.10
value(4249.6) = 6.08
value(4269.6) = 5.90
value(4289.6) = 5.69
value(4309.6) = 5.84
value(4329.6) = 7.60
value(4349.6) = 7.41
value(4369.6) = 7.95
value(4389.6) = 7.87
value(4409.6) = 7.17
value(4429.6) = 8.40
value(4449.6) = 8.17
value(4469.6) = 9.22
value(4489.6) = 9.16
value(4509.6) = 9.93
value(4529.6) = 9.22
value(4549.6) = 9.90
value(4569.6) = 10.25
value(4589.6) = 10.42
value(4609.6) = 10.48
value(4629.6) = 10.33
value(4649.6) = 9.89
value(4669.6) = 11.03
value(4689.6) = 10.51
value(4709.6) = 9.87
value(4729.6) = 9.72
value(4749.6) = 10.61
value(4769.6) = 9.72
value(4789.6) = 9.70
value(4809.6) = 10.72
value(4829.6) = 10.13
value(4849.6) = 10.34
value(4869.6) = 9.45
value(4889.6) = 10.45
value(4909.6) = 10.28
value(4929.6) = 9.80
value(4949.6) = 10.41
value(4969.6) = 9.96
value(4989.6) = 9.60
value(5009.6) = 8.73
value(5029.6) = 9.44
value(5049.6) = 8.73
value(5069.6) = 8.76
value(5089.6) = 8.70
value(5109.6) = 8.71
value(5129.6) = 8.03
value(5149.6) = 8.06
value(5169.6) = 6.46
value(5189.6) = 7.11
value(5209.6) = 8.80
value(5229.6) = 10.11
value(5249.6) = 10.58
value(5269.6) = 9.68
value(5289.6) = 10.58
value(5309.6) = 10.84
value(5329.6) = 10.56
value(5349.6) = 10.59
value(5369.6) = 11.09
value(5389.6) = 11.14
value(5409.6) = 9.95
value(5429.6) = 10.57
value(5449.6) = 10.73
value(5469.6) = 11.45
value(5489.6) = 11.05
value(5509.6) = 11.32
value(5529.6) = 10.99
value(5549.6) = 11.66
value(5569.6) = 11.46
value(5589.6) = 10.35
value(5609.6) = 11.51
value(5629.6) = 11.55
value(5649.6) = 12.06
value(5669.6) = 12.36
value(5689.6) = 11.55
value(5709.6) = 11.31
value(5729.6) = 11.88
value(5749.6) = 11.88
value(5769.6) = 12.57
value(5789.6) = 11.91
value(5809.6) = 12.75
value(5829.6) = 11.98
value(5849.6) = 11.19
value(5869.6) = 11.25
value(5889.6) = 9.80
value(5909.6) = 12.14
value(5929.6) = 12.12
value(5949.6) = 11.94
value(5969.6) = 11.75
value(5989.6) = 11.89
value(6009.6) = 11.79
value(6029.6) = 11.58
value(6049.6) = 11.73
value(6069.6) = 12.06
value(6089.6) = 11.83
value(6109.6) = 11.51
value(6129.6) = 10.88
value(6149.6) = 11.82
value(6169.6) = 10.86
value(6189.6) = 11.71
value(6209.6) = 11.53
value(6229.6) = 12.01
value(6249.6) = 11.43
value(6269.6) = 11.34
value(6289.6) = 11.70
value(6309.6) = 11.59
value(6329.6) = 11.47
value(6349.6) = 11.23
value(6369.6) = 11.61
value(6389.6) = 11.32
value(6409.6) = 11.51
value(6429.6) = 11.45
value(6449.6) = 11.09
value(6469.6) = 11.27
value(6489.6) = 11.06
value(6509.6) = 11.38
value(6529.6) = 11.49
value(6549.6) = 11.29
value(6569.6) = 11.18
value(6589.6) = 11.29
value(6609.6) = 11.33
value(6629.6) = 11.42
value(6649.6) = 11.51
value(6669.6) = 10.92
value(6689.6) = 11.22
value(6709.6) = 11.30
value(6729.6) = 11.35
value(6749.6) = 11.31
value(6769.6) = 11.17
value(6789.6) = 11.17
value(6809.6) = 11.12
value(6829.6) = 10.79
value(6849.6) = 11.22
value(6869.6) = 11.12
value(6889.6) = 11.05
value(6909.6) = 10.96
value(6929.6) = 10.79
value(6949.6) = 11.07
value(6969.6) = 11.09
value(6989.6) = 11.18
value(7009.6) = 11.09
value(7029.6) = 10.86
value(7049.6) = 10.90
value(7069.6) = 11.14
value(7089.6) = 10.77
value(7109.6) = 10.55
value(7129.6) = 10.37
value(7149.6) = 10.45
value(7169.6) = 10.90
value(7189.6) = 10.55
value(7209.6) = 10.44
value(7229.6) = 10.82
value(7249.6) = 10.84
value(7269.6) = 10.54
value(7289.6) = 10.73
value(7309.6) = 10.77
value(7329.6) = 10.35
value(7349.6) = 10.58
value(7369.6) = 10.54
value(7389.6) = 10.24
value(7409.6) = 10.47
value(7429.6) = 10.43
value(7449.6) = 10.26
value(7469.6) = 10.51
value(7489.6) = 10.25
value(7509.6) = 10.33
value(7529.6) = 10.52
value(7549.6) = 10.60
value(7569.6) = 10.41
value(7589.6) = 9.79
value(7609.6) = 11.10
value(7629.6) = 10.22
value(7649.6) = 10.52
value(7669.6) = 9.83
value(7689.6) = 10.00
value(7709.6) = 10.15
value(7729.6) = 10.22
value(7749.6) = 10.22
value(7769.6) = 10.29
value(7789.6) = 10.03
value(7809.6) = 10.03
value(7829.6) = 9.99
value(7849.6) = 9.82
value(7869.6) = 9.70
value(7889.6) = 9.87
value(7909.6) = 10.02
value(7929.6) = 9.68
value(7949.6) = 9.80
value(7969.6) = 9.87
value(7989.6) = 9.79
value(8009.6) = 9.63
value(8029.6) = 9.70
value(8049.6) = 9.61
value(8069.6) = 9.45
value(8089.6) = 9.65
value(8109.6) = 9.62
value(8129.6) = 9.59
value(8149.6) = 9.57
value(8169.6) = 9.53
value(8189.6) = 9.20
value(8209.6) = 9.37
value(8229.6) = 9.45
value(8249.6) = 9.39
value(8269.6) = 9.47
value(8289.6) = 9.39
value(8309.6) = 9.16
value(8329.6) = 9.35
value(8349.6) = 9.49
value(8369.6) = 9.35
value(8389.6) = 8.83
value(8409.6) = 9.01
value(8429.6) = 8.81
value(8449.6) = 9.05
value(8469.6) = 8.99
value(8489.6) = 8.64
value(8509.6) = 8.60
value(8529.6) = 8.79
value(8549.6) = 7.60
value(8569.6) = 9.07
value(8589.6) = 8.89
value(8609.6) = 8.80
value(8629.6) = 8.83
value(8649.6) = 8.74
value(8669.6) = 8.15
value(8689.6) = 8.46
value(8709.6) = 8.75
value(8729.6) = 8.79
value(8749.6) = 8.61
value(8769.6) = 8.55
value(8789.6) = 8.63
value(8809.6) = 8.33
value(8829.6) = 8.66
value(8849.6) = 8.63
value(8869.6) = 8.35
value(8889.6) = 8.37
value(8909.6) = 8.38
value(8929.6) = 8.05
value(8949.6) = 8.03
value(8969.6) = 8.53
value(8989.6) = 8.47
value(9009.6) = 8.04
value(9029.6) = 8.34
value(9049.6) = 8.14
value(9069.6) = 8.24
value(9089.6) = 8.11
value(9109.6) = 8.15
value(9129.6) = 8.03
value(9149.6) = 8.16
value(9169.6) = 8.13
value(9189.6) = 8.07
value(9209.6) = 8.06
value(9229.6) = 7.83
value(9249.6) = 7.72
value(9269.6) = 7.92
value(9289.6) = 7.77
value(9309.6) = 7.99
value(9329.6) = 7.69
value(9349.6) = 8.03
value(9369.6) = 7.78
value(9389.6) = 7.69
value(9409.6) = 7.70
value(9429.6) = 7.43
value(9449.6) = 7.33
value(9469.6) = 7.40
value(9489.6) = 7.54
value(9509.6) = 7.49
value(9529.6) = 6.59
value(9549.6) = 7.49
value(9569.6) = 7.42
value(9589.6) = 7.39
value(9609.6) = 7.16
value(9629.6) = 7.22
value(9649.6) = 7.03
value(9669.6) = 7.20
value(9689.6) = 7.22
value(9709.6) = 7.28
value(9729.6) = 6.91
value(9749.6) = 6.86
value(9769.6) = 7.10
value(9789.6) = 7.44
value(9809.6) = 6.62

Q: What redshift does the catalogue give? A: 0.000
